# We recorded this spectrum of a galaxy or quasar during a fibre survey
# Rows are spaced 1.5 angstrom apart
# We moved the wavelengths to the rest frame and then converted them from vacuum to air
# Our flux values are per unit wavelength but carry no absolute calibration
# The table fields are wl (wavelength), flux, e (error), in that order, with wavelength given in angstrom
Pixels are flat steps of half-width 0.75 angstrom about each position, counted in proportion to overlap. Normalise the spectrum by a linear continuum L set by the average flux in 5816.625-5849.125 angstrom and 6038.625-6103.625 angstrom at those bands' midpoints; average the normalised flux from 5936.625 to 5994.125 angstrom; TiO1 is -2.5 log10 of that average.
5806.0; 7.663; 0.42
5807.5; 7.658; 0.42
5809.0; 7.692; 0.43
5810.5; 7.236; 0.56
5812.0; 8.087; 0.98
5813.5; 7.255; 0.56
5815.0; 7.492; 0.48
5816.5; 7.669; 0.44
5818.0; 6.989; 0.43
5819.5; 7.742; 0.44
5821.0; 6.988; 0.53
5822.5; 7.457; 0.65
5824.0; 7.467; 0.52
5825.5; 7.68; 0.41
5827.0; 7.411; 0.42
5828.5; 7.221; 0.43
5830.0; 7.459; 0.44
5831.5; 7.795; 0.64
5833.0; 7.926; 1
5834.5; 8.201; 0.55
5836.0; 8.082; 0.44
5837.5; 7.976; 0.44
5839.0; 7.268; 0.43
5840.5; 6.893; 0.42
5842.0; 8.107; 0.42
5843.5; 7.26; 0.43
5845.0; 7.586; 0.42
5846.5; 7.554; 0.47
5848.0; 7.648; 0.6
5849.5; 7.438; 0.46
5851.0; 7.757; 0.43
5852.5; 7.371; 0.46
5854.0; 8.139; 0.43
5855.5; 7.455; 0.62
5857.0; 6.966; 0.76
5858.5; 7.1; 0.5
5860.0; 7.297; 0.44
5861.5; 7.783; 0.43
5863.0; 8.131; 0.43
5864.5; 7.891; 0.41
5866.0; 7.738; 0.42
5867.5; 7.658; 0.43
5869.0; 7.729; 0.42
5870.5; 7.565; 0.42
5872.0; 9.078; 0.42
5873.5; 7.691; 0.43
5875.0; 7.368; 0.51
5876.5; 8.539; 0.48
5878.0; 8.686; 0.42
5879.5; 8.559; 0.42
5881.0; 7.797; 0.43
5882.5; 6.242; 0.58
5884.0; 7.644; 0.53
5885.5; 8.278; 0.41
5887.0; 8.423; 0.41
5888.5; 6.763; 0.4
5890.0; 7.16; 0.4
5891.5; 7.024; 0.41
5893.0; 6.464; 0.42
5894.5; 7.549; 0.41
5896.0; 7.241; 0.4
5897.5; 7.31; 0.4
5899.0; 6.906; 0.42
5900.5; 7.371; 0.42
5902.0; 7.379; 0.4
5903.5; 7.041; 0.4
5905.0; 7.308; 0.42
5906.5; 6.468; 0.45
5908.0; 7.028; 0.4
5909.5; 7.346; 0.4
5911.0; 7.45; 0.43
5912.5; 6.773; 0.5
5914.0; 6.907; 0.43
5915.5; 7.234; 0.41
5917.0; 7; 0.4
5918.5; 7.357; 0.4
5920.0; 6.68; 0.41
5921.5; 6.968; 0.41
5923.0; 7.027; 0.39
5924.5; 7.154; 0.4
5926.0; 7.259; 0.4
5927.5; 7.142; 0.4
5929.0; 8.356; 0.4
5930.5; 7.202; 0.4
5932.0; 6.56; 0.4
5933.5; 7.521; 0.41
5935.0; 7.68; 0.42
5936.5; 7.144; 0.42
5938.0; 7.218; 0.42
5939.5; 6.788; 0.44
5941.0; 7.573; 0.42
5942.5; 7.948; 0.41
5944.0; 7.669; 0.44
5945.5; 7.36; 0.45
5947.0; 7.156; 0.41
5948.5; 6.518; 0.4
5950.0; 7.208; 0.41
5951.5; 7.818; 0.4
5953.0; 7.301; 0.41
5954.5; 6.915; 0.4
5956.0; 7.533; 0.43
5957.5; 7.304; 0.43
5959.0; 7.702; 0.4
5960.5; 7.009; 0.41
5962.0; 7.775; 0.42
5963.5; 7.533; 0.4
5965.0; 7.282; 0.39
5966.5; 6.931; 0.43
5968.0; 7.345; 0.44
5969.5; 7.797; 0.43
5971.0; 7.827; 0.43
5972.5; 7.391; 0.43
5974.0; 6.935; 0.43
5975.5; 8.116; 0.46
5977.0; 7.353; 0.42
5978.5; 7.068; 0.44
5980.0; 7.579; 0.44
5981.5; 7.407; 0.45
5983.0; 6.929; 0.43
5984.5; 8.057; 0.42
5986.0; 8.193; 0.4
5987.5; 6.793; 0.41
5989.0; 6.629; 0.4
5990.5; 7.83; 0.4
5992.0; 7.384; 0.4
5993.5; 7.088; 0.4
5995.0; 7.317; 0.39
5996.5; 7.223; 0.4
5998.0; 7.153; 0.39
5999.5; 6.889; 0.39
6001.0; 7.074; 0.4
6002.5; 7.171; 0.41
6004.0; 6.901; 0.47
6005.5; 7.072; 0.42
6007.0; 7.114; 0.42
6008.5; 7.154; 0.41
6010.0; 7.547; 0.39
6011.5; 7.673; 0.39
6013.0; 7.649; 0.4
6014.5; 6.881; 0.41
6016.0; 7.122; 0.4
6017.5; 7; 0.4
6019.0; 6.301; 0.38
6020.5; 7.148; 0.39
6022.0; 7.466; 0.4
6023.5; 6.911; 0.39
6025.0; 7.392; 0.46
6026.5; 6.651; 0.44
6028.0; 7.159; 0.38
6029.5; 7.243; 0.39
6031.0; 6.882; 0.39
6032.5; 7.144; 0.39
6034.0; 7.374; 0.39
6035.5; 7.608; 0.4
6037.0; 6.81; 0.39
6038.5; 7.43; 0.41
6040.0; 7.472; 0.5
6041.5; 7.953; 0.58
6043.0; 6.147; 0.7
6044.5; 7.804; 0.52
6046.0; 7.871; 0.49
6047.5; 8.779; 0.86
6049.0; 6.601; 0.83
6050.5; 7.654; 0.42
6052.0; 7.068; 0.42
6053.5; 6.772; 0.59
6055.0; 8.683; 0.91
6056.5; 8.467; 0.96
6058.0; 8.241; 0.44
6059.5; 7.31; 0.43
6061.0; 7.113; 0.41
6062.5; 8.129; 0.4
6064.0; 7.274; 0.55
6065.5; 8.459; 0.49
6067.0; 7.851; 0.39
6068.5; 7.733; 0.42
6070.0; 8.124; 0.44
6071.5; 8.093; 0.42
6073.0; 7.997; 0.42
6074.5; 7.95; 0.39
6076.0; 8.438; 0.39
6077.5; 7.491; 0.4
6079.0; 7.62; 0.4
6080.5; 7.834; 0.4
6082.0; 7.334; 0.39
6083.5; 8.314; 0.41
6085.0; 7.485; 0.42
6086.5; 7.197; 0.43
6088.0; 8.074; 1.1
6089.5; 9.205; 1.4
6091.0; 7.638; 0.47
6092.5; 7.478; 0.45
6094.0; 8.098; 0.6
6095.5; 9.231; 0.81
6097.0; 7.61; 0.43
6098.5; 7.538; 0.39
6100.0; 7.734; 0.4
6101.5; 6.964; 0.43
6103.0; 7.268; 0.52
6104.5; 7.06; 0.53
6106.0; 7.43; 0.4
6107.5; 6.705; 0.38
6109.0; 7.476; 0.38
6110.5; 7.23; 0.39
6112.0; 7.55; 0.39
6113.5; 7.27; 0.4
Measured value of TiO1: 0.04 mag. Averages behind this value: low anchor 7.56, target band 7.37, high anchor 7.77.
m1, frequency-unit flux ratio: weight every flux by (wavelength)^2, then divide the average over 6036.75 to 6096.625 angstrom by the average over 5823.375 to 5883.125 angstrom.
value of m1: 1.09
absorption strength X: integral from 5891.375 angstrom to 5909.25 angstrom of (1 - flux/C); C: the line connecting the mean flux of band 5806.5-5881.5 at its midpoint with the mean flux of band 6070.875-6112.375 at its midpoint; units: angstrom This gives 1.35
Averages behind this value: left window 7.67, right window 7.72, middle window 7.1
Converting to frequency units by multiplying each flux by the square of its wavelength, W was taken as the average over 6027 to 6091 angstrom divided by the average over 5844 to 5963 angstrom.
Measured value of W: 1.09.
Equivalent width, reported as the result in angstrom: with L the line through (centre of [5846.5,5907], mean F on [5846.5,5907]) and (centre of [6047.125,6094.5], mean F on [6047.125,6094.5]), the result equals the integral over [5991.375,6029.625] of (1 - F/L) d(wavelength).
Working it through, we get 3.0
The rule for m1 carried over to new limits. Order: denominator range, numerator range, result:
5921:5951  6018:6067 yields 1.06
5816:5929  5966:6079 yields 1.05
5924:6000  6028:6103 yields 1.08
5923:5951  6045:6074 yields 1.11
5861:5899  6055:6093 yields 1.10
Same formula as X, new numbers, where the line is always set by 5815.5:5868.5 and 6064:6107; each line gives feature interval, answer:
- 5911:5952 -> 2.3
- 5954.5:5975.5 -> 0.8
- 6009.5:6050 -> 2.6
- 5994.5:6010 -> 1.2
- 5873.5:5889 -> -0.5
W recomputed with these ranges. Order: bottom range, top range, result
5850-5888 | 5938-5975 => 0.97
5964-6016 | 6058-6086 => 1.10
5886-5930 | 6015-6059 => 1.07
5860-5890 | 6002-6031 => 0.95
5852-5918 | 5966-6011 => 1.01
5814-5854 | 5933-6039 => 1.01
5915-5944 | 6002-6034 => 1.01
